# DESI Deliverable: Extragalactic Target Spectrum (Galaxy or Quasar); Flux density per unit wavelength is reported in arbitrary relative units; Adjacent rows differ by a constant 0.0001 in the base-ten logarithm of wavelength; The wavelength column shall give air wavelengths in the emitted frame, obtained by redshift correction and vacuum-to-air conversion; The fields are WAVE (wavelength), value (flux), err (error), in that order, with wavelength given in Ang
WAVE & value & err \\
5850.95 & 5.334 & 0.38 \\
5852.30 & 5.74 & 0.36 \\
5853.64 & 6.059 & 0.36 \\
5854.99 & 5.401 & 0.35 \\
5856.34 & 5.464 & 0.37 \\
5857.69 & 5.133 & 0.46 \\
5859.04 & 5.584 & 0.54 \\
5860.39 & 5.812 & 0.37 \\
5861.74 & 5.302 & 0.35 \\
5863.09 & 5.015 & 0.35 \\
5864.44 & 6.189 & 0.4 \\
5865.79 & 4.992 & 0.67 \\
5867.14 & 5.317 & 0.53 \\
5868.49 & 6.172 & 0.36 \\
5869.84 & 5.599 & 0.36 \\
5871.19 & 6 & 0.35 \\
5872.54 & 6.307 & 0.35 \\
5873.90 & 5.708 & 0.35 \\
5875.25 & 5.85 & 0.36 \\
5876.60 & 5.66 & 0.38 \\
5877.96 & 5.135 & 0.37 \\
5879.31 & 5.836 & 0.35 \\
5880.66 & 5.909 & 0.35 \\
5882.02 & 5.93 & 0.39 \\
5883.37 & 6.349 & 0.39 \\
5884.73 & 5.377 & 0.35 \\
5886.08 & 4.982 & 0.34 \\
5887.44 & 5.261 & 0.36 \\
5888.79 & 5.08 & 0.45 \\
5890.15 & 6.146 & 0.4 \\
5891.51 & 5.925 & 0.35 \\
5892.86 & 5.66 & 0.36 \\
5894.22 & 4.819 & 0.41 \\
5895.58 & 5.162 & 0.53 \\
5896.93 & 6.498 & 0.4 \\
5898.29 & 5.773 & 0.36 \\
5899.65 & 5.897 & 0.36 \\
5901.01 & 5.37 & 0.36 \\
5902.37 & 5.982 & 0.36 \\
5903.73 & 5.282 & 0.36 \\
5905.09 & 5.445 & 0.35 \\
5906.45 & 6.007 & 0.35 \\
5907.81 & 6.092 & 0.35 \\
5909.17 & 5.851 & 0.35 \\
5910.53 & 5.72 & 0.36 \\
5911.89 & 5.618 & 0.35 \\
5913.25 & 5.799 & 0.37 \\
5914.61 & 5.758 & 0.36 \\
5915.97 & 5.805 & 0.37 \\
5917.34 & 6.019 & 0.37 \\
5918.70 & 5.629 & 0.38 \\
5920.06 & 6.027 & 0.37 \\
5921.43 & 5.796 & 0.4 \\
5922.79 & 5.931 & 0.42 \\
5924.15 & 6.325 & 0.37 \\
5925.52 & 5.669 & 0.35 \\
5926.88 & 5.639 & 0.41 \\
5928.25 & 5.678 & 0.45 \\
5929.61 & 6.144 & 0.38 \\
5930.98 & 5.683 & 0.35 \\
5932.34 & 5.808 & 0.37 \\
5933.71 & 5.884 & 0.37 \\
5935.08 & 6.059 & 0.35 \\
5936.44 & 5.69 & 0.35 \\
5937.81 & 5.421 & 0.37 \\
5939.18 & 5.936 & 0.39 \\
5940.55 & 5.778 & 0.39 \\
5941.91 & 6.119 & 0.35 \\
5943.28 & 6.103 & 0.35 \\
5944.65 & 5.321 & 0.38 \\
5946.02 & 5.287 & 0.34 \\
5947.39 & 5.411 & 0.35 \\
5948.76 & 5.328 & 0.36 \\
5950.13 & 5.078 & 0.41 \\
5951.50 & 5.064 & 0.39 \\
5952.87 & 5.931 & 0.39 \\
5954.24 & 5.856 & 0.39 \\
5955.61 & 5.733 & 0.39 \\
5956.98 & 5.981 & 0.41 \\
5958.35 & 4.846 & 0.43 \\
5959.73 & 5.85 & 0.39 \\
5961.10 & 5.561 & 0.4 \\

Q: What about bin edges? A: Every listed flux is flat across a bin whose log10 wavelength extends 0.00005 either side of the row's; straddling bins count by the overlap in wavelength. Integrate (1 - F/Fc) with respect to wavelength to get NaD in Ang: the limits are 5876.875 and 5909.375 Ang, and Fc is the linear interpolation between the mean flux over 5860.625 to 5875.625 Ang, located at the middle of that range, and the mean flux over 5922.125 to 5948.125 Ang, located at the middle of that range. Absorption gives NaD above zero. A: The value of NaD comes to 0.4 Ang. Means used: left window 5.68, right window 5.78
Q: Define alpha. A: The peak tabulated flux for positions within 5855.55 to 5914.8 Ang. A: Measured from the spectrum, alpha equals 6.498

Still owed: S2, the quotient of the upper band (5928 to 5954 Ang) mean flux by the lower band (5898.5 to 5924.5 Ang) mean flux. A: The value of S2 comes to 1.0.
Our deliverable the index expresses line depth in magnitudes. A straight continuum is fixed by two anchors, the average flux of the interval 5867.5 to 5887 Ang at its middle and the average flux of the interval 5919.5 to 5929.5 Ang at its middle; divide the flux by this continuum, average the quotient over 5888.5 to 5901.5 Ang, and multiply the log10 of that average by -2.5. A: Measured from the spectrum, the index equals 0.03 mag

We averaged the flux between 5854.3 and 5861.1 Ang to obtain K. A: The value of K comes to 5.47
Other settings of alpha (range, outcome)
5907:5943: 6.325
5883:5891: 6.349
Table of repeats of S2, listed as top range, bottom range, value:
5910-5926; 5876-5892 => 1.04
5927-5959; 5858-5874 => 1.00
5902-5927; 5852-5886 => 1.03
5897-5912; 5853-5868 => 1.05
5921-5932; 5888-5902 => 1.04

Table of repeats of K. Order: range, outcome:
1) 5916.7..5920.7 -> 5.9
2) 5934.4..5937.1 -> 5.89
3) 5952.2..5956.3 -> 5.84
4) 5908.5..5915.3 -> 5.76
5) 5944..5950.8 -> 5.28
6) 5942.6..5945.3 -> 5.71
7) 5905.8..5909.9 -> 5.98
